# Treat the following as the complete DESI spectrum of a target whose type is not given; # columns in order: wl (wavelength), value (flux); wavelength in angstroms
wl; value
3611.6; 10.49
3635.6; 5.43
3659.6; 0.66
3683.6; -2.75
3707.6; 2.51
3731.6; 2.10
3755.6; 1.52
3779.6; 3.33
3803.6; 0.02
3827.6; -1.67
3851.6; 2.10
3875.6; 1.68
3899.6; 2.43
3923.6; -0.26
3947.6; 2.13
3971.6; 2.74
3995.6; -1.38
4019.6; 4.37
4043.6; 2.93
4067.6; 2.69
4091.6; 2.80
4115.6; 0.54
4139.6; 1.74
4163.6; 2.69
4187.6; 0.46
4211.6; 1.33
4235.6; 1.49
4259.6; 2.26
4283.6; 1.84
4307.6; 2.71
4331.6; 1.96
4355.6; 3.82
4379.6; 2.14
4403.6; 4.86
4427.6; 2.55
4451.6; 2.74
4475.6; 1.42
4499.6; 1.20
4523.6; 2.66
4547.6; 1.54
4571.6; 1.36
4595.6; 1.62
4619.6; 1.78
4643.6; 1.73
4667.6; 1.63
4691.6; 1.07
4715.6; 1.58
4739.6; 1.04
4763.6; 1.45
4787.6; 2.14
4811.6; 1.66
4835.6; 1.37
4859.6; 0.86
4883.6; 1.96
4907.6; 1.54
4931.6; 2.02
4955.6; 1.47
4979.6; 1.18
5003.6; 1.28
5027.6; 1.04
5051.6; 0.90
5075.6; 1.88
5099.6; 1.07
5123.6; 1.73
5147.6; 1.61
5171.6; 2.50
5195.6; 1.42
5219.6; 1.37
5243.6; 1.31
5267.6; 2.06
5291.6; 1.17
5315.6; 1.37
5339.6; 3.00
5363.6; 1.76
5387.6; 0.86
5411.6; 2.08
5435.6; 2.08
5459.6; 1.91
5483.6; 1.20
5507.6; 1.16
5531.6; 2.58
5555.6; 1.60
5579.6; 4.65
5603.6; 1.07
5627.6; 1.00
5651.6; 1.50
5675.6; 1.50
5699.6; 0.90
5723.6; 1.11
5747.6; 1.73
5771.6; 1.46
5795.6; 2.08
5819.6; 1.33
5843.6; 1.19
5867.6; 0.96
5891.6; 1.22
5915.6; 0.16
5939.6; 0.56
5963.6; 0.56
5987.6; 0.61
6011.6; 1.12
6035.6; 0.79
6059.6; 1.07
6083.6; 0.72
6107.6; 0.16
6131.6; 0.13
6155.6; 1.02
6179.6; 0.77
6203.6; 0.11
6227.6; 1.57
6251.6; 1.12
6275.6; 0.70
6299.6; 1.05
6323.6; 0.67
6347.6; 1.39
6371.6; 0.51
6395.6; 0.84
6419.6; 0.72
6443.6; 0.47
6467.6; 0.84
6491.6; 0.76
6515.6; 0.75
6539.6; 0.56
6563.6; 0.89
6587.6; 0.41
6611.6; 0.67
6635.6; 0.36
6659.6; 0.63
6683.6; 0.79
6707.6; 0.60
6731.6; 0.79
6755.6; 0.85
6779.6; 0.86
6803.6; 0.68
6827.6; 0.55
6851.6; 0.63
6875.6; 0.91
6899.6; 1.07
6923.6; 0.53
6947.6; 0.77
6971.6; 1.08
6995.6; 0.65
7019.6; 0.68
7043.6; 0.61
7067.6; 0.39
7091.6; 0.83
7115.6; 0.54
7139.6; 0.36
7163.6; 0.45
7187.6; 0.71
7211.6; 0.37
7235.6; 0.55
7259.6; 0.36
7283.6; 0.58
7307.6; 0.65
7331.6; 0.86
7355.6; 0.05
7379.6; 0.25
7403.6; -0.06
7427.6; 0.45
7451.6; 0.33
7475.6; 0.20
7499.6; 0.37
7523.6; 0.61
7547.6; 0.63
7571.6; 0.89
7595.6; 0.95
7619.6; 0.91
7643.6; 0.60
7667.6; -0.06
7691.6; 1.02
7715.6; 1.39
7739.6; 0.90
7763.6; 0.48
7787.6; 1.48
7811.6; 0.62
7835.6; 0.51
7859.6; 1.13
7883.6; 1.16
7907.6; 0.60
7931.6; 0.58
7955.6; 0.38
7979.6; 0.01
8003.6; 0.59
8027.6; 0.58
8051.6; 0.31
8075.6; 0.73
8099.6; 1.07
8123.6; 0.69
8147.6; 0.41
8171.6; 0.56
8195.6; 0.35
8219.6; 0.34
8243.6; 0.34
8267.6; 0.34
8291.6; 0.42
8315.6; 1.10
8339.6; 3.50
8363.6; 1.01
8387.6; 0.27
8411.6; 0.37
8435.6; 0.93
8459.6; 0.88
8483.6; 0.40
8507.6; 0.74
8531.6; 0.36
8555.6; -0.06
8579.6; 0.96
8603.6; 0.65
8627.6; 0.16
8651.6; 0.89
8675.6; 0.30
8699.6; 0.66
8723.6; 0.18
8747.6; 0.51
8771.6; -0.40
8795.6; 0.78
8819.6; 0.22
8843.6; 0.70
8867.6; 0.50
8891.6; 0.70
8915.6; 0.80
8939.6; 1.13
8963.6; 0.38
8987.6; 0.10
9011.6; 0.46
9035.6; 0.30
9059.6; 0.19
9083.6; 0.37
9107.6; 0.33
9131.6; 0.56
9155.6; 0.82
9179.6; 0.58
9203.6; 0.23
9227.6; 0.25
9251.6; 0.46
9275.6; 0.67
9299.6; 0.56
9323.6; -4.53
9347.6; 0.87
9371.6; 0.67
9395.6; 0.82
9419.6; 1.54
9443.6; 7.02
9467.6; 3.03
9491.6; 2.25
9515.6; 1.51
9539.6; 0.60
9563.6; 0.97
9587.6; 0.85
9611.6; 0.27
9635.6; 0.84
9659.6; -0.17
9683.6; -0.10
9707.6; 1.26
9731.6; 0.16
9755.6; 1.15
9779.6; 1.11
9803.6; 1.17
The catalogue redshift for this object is 1.23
